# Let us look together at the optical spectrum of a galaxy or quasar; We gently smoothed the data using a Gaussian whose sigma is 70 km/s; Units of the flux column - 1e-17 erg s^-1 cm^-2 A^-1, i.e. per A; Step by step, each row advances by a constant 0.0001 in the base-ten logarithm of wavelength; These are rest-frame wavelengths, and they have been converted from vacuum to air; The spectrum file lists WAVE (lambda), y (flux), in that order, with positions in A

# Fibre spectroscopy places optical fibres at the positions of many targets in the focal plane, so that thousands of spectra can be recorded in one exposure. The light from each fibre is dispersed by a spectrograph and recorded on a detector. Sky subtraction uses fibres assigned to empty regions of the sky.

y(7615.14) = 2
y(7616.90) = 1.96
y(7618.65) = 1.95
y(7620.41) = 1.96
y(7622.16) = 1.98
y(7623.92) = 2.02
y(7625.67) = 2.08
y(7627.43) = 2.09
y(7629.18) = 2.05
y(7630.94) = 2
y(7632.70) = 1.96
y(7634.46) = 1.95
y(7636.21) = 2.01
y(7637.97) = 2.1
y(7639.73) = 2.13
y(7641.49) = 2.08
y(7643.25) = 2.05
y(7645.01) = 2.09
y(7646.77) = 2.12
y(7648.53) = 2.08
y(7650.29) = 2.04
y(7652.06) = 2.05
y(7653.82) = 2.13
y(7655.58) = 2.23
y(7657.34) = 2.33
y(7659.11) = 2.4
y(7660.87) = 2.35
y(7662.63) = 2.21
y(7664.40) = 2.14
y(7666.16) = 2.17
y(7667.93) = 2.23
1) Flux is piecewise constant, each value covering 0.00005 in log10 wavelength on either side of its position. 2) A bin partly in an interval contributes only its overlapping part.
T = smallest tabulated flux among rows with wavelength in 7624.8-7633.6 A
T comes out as 1.96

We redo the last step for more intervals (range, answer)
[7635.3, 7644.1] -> 2.01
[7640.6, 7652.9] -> 2.04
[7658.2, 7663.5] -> 2.21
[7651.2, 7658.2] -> 2.05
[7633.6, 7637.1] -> 1.95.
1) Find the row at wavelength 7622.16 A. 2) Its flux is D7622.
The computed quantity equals 1.98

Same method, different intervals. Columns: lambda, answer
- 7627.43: 2.09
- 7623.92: 2.02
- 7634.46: 1.95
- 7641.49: 2.08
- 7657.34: 2.33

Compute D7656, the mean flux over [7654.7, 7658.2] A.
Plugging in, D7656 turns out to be 2.28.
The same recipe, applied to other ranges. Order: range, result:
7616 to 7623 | 1.96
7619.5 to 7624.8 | 1.99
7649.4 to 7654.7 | 2.07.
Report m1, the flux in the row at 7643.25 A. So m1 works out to 2.05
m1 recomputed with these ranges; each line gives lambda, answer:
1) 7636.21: 2.01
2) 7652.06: 2.05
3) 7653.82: 2.13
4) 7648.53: 2.08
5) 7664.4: 2.14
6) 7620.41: 1.96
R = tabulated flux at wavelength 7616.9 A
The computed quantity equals 1.96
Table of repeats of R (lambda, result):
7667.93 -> 2.23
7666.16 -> 2.17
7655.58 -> 2.23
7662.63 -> 2.21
